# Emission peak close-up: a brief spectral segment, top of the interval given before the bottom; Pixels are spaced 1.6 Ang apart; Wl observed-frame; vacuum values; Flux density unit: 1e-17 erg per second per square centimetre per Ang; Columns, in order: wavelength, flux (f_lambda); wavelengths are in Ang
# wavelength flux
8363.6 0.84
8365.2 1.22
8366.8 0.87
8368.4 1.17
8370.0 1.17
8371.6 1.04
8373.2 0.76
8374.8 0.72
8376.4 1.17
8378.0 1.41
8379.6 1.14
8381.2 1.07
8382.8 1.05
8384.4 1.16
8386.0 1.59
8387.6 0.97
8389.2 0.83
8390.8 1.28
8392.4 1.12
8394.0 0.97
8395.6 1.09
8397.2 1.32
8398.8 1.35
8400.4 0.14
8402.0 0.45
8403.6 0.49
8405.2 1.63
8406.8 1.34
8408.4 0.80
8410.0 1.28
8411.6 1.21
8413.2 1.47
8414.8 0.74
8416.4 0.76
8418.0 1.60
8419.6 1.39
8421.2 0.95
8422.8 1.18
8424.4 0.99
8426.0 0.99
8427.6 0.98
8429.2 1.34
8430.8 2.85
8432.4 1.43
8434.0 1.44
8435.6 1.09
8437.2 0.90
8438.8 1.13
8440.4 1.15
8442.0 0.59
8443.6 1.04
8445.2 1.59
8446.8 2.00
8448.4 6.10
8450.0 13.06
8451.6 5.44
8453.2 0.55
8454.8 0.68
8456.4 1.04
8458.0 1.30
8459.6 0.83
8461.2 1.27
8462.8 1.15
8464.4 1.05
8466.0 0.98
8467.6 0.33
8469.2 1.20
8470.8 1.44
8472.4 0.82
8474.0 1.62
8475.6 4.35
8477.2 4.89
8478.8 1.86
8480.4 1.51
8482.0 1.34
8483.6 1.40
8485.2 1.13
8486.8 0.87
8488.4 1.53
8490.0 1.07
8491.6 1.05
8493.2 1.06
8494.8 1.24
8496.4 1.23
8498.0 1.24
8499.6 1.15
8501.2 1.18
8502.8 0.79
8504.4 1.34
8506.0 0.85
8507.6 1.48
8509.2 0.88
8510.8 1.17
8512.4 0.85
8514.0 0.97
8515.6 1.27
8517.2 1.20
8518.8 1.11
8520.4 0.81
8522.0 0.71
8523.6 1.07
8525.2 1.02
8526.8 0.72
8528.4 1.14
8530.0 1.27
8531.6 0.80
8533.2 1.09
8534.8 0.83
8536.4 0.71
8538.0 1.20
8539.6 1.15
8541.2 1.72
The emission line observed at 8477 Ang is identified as [N II]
